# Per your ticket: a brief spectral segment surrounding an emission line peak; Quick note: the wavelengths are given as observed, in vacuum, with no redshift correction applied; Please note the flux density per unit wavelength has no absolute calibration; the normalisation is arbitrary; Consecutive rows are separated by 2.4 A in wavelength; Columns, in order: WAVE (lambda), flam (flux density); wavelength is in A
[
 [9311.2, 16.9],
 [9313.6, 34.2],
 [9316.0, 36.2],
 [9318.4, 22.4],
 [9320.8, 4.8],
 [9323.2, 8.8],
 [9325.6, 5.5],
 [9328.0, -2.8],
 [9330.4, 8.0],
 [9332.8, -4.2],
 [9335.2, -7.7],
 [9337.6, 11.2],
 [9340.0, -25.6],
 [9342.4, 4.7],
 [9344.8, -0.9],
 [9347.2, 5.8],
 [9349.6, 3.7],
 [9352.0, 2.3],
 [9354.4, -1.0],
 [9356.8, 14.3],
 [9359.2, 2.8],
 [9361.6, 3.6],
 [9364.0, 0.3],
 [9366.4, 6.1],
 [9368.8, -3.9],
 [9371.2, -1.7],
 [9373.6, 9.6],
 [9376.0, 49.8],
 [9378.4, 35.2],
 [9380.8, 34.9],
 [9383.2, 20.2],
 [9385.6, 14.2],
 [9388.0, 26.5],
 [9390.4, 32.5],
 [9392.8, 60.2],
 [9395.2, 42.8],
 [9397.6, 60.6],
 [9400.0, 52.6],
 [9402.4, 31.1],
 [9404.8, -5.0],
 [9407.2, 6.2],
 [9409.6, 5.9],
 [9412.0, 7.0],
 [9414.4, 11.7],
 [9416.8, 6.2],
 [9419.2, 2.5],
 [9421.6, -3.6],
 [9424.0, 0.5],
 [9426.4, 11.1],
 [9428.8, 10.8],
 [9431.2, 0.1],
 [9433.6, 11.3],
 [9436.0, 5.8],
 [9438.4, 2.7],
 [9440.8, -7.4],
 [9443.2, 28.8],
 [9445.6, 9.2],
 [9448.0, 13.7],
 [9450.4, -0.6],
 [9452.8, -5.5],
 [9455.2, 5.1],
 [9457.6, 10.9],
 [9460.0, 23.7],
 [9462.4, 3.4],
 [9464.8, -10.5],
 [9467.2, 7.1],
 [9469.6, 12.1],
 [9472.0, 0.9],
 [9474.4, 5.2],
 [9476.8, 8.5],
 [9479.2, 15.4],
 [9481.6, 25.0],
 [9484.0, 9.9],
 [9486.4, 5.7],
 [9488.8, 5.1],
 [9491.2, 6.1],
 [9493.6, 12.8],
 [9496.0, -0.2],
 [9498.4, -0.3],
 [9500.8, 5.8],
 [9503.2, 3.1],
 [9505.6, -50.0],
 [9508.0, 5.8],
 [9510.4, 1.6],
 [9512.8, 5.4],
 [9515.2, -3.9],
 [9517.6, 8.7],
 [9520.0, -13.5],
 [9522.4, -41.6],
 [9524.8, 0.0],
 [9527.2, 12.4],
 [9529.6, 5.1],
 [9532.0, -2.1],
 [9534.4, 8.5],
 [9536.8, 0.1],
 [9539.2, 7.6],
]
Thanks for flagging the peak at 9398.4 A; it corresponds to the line [O II] 3727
